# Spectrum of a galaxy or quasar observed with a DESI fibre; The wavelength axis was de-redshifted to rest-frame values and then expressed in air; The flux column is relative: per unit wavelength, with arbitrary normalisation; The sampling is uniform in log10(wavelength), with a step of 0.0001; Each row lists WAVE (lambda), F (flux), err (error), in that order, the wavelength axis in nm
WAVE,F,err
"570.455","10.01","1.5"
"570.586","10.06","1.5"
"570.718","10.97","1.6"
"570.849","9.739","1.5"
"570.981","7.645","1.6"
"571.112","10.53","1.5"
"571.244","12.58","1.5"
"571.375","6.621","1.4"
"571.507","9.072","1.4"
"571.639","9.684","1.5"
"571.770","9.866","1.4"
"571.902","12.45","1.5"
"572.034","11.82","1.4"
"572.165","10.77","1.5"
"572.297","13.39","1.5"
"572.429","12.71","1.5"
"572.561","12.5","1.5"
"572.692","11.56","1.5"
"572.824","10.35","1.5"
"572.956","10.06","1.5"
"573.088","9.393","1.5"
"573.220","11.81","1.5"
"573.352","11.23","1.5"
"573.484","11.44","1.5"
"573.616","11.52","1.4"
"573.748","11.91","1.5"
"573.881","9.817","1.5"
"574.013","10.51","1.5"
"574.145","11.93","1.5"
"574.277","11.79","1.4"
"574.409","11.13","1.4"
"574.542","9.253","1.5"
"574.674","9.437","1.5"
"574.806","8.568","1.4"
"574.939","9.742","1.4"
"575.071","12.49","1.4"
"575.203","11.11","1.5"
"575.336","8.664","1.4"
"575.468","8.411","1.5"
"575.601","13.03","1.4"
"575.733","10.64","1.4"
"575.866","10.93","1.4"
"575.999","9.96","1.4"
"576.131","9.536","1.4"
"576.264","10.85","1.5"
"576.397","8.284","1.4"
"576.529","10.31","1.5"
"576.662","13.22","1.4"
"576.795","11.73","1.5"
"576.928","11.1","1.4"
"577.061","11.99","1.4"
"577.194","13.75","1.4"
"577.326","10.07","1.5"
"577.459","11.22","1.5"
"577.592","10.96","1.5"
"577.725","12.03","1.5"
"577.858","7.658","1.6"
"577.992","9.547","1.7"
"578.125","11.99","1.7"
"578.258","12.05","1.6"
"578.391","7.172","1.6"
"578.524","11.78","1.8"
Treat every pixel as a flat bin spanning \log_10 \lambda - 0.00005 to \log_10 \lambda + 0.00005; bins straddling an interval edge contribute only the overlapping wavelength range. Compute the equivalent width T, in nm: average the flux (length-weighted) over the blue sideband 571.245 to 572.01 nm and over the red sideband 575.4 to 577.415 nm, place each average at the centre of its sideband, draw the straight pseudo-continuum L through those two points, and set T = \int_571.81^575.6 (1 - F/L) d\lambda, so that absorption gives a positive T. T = -0.224 nm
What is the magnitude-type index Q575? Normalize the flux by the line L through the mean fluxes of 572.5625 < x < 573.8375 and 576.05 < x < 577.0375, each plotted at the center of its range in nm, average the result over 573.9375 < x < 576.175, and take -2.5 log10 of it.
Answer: 0.048 mag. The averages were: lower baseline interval 11.1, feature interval 10.4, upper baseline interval 10.8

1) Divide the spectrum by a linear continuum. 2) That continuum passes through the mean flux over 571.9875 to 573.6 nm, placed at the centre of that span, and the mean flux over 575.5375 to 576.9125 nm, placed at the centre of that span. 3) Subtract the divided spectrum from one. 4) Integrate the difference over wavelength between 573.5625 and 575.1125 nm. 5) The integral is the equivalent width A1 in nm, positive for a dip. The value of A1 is 0.07 nm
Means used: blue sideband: 11.4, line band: 10.6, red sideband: 10.9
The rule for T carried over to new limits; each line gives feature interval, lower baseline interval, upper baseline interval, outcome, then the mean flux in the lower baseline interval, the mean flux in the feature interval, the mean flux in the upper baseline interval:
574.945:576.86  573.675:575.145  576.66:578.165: 0.05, 10.6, 10.6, 11.2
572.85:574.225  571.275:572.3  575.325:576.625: -0.09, 10.4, 11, 10.2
